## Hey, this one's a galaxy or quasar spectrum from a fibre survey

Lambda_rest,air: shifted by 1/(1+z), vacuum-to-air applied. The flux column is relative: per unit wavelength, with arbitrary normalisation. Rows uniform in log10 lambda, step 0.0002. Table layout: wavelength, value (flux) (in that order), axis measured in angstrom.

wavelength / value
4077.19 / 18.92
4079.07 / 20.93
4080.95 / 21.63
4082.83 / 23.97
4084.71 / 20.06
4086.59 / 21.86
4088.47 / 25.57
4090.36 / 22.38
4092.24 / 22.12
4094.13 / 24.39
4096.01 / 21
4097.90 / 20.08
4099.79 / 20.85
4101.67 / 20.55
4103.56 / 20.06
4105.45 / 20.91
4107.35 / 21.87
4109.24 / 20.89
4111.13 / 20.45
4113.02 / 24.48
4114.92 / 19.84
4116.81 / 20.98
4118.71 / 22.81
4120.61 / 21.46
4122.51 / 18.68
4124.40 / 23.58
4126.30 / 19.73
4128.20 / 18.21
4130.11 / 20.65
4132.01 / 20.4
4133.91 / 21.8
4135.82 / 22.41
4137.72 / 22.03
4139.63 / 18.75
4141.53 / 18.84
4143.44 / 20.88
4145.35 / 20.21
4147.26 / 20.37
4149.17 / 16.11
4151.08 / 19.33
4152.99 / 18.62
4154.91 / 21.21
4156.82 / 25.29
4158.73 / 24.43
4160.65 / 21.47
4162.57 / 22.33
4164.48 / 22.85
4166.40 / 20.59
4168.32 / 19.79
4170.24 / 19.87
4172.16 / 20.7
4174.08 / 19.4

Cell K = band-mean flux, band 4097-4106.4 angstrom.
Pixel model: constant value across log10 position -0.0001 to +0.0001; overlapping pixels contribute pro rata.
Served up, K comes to 20.5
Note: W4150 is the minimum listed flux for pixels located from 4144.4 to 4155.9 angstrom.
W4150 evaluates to 16.11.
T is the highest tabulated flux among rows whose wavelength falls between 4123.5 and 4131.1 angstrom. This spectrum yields 23.58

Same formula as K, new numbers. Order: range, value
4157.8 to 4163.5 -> 22.7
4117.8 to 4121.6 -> 22.1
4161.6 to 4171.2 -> 21.1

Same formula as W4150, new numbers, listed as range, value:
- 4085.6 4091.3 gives 21.86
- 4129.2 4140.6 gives 18.75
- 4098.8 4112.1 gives 20.06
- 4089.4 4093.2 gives 22.12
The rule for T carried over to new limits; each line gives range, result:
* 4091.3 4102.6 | 24.39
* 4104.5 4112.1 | 21.87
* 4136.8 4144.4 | 22.03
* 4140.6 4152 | 20.88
